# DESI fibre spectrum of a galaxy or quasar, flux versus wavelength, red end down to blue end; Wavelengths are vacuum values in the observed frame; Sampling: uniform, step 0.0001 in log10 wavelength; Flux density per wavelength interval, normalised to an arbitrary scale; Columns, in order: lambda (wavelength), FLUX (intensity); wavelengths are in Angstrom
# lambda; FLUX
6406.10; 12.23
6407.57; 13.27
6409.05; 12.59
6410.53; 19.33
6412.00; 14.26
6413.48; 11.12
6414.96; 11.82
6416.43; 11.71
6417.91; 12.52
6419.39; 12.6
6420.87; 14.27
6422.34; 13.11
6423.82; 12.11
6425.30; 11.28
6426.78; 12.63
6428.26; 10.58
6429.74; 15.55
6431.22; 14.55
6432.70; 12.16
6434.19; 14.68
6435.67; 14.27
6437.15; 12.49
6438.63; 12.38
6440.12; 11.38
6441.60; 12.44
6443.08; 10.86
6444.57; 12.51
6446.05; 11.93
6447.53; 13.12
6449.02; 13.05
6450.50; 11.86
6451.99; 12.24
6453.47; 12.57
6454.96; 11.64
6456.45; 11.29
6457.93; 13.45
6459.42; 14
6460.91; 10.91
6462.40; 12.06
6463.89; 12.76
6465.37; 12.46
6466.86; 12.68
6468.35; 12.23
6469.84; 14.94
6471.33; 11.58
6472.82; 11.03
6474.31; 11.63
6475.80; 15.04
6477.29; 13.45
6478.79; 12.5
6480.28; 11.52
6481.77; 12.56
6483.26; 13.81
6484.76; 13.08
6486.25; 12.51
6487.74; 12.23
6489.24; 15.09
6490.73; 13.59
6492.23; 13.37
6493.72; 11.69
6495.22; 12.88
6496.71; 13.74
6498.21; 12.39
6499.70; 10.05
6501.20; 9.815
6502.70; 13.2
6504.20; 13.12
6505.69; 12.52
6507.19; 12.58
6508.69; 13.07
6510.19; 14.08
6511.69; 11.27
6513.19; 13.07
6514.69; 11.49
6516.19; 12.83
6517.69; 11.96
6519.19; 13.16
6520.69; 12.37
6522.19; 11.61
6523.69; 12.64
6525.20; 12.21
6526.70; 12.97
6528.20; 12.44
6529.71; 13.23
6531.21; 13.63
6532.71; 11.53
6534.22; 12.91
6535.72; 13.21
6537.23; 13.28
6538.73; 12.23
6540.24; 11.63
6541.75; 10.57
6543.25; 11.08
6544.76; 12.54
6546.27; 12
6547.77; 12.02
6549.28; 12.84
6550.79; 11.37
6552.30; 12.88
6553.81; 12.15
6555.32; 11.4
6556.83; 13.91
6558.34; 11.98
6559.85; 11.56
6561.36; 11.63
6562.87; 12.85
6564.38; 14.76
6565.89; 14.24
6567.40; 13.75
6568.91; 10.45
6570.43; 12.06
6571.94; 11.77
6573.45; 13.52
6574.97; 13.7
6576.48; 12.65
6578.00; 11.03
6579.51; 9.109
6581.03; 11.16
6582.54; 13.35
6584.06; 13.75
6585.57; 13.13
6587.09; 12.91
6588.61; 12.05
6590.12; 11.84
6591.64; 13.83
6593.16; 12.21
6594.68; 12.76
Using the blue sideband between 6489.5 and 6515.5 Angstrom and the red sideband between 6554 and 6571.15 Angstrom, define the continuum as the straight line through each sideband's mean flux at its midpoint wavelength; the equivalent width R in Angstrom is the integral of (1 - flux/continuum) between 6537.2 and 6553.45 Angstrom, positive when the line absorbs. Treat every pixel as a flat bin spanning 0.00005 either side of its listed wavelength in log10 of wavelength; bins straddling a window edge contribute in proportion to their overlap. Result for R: 0.7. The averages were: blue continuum 12.5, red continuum 12.6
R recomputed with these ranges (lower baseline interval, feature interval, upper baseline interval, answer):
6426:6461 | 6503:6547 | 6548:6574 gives 0.32 Angstrom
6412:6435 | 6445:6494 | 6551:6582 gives -0.20 Angstrom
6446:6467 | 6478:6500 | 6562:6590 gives -0.60 Angstrom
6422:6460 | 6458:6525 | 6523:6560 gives -0.73 Angstrom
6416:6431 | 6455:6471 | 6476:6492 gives 0.46 Angstrom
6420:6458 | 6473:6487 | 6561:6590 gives -0.26 Angstrom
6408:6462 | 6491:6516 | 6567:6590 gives 0.18 Angstrom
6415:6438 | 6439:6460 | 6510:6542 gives 0.86 Angstrom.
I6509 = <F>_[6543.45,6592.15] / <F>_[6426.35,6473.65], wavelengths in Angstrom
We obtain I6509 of 0.99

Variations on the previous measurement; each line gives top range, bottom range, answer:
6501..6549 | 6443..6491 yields 0.98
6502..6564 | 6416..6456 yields 0.99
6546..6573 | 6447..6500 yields 0.98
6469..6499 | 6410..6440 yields 0.99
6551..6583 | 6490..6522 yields 0.99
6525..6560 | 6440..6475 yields 1.00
